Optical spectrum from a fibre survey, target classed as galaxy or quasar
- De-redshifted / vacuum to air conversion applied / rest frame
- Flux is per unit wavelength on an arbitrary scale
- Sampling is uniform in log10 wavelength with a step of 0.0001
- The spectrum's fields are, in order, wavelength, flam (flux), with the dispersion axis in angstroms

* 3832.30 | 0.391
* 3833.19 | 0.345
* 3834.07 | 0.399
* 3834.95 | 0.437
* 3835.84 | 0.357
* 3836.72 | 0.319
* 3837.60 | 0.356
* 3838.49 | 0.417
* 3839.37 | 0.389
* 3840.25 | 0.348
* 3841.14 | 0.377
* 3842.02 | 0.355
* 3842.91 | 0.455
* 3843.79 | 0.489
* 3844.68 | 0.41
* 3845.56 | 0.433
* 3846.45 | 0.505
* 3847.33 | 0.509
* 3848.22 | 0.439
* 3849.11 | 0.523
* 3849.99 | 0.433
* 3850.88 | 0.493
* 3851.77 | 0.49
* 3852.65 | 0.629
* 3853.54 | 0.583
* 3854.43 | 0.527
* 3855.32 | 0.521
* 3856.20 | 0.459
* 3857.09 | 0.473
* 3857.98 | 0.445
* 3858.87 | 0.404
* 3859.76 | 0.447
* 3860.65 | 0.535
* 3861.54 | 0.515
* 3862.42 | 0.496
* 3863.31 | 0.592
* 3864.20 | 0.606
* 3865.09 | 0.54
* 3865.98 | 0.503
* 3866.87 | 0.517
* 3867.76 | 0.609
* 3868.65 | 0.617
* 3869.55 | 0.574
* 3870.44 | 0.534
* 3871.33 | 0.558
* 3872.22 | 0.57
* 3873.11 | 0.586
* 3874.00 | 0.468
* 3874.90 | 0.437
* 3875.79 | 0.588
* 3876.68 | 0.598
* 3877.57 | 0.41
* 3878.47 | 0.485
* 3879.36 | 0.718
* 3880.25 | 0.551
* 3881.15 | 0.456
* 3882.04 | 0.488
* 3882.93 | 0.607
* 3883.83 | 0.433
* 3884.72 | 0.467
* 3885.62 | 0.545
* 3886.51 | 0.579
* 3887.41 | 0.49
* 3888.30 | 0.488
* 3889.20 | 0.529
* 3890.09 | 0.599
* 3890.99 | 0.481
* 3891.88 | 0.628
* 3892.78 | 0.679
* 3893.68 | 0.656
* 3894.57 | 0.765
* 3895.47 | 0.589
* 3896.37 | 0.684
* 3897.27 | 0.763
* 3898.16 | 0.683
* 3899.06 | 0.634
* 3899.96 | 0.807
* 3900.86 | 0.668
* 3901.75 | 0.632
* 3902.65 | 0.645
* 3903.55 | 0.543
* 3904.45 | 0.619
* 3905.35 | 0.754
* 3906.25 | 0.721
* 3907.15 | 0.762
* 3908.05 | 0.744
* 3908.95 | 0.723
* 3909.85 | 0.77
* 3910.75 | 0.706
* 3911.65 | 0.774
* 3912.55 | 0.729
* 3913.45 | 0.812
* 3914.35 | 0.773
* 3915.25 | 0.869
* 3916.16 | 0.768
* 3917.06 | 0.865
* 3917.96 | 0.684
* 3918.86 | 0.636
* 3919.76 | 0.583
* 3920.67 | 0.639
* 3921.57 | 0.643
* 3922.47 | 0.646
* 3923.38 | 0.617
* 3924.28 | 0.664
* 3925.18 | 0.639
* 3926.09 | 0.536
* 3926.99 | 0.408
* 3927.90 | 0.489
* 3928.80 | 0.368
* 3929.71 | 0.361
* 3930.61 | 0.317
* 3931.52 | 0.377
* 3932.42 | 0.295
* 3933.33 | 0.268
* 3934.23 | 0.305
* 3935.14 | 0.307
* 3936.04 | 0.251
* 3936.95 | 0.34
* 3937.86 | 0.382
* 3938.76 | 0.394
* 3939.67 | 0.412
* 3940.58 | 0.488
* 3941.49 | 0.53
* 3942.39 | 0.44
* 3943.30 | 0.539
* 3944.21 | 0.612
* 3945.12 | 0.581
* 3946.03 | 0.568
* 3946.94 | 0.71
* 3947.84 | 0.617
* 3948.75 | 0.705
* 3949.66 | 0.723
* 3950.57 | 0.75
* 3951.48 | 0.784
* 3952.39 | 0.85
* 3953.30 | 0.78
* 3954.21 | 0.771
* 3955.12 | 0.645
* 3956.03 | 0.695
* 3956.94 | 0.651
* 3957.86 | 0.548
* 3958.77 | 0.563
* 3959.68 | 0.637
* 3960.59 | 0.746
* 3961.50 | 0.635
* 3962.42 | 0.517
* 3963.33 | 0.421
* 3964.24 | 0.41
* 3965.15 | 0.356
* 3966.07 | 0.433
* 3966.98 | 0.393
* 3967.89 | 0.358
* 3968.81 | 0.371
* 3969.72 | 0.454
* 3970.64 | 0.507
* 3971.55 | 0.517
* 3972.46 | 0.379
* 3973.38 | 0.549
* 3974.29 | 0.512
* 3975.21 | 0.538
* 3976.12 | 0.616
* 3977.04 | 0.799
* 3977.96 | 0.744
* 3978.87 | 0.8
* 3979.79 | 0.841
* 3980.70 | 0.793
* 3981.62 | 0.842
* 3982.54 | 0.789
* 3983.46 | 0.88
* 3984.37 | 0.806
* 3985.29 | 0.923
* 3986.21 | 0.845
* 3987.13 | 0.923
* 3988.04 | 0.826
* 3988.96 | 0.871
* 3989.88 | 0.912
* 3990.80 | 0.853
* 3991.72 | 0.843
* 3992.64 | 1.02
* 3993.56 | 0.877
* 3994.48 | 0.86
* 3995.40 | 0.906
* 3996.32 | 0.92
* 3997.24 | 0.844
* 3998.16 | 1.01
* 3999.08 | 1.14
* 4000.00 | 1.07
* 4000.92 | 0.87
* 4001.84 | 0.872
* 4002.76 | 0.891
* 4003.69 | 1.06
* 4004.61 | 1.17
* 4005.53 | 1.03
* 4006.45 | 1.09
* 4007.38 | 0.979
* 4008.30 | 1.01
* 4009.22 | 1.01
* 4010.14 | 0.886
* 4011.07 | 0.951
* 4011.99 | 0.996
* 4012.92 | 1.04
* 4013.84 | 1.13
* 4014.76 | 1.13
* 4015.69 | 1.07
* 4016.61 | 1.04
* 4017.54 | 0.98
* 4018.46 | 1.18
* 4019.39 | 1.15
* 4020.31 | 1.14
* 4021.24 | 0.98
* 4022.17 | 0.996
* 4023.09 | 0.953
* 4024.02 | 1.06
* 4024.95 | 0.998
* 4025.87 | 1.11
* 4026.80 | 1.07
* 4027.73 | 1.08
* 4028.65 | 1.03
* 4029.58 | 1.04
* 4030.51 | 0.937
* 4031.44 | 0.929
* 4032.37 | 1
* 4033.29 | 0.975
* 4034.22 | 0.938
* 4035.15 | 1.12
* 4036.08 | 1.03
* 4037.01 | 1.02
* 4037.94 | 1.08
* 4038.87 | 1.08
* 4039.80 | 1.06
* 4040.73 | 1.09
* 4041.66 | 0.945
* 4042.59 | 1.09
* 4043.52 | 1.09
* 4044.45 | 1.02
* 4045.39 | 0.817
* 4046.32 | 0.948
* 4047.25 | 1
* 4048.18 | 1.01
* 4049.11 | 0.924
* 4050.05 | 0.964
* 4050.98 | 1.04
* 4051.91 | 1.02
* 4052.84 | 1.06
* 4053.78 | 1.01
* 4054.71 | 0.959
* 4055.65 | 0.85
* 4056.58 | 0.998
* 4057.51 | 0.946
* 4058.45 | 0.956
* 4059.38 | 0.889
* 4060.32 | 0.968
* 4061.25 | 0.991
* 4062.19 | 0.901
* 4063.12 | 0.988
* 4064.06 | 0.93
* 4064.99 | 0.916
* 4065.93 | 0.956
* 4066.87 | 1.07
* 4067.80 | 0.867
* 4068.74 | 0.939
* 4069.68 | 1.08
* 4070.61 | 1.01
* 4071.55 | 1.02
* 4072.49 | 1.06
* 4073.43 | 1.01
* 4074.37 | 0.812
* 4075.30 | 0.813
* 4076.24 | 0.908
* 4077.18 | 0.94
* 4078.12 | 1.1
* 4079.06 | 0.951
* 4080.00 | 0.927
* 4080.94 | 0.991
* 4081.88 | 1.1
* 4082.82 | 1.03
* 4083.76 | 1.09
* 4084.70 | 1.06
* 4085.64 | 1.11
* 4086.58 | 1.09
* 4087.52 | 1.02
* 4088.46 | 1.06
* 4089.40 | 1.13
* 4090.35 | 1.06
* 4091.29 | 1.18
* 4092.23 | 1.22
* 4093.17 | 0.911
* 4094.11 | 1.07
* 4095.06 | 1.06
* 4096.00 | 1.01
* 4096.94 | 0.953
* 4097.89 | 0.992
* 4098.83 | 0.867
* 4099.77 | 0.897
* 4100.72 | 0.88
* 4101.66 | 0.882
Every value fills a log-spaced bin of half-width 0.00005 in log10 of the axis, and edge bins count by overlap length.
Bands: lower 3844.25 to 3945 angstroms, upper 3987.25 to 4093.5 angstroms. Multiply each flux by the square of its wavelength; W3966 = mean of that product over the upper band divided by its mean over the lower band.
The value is 1.93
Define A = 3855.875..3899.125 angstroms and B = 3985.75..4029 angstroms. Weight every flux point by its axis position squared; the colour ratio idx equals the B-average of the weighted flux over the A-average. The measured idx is 1.9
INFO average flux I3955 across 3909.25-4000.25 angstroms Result 0.644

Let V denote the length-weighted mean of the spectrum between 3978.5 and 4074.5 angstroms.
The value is 0.979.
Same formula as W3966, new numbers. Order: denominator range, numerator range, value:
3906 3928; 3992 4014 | 1.49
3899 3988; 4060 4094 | 1.76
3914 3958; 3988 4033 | 1.83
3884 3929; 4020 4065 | 1.64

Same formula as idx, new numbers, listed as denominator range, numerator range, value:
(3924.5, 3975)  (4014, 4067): 2.05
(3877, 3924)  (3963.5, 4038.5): 1.44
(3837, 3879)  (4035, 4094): 2.25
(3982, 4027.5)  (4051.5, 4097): 1.06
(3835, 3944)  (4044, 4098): 2.01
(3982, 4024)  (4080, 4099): 1.13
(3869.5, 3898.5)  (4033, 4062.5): 1.91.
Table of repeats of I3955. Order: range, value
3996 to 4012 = 0.989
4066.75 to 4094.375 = 1.02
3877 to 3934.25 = 0.605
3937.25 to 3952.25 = 0.581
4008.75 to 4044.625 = 1.04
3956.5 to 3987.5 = 0.62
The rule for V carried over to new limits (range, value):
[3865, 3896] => 0.553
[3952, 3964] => 0.645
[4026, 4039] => 1.02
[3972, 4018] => 0.895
